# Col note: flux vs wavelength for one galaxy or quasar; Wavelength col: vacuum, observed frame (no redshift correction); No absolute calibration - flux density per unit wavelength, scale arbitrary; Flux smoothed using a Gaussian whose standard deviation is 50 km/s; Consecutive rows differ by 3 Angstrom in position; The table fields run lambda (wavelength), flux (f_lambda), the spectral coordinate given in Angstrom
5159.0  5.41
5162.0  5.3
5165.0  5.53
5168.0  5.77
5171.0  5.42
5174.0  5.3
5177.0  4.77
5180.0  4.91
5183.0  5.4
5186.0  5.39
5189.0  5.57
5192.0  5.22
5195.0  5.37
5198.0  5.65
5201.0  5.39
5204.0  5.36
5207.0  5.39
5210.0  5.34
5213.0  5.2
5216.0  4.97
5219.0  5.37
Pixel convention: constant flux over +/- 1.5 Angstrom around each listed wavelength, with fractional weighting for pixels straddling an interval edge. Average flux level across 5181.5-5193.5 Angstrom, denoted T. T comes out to 5.4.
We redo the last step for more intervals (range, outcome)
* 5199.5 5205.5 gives 5.38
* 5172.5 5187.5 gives 5.15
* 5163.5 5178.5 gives 5.36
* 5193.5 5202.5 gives 5.47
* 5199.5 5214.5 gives 5.34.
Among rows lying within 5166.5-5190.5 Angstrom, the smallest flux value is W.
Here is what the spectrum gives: 4.77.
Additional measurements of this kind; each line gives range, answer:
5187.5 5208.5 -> 5.22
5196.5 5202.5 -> 5.39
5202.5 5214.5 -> 5.2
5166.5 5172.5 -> 5.42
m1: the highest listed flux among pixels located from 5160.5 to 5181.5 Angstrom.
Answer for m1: 5.77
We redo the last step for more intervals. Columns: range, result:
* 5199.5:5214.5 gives 5.39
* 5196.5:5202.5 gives 5.65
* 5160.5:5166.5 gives 5.53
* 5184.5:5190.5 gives 5.57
